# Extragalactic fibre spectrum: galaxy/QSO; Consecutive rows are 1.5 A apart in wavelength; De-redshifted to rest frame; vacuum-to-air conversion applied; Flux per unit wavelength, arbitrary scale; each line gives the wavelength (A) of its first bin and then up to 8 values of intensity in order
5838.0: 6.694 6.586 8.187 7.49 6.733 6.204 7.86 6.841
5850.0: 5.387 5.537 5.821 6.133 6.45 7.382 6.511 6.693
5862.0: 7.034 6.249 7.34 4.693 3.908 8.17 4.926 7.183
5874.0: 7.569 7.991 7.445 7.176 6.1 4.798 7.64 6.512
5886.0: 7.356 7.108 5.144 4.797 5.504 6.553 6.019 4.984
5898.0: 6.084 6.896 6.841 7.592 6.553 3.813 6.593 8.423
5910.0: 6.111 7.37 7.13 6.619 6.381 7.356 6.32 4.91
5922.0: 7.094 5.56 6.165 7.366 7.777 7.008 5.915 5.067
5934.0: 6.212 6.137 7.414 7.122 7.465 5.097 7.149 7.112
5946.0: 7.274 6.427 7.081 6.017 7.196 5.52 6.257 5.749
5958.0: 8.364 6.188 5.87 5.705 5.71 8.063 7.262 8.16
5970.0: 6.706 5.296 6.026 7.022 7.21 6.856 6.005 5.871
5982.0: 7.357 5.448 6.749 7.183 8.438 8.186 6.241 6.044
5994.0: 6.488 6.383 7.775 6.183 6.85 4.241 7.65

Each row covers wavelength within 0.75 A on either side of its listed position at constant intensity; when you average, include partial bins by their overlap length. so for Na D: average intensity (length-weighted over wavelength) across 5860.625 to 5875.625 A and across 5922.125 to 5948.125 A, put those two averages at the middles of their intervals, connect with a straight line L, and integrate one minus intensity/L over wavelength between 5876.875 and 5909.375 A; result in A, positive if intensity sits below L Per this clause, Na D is 0.87 A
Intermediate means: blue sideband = 6.45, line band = 6.34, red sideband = 6.62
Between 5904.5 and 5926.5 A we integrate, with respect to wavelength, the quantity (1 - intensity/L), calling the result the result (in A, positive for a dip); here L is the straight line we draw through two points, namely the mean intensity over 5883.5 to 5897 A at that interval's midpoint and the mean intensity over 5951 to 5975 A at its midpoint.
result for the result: -0.8 A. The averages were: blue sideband 6.05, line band 6.45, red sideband 6.56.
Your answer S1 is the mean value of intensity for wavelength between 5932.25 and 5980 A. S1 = 6.6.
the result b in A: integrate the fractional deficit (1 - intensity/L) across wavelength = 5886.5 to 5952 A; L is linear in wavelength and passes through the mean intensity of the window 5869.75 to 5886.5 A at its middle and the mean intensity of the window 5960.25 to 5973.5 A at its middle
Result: 2.2 A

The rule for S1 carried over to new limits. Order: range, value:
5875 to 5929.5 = 6.5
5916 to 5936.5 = 6.39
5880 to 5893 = 6.12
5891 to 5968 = 6.52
